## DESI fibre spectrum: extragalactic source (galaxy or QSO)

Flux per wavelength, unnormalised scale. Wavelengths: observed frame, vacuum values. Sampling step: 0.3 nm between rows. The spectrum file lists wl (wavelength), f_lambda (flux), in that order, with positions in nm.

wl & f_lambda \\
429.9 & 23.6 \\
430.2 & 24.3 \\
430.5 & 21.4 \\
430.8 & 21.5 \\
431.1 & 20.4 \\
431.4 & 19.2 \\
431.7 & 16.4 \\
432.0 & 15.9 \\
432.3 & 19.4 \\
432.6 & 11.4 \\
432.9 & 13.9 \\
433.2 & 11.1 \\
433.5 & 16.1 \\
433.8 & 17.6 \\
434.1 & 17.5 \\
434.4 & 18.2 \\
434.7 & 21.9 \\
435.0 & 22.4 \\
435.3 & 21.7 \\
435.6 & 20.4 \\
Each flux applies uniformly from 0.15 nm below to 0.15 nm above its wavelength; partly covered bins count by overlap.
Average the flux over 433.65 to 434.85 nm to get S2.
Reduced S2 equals 18.8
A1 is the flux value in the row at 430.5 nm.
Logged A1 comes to 21.4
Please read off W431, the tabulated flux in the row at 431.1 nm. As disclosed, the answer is 20.4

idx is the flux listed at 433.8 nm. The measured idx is 17.6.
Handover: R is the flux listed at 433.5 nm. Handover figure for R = 16.1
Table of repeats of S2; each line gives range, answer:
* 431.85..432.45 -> 17.7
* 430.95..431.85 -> 18.7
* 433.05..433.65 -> 13.6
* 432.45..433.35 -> 12.1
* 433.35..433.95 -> 16.9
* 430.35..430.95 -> 21.4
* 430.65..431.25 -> 21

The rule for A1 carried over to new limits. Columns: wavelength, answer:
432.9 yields 13.9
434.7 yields 21.9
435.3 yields 21.7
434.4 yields 18.2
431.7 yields 16.4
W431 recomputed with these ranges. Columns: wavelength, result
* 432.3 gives 19.4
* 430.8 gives 21.5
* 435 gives 22.4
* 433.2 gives 11.1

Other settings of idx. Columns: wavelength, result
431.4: 19.2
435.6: 20.4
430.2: 24.3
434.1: 17.5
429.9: 23.6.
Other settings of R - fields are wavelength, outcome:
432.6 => 11.4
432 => 15.9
